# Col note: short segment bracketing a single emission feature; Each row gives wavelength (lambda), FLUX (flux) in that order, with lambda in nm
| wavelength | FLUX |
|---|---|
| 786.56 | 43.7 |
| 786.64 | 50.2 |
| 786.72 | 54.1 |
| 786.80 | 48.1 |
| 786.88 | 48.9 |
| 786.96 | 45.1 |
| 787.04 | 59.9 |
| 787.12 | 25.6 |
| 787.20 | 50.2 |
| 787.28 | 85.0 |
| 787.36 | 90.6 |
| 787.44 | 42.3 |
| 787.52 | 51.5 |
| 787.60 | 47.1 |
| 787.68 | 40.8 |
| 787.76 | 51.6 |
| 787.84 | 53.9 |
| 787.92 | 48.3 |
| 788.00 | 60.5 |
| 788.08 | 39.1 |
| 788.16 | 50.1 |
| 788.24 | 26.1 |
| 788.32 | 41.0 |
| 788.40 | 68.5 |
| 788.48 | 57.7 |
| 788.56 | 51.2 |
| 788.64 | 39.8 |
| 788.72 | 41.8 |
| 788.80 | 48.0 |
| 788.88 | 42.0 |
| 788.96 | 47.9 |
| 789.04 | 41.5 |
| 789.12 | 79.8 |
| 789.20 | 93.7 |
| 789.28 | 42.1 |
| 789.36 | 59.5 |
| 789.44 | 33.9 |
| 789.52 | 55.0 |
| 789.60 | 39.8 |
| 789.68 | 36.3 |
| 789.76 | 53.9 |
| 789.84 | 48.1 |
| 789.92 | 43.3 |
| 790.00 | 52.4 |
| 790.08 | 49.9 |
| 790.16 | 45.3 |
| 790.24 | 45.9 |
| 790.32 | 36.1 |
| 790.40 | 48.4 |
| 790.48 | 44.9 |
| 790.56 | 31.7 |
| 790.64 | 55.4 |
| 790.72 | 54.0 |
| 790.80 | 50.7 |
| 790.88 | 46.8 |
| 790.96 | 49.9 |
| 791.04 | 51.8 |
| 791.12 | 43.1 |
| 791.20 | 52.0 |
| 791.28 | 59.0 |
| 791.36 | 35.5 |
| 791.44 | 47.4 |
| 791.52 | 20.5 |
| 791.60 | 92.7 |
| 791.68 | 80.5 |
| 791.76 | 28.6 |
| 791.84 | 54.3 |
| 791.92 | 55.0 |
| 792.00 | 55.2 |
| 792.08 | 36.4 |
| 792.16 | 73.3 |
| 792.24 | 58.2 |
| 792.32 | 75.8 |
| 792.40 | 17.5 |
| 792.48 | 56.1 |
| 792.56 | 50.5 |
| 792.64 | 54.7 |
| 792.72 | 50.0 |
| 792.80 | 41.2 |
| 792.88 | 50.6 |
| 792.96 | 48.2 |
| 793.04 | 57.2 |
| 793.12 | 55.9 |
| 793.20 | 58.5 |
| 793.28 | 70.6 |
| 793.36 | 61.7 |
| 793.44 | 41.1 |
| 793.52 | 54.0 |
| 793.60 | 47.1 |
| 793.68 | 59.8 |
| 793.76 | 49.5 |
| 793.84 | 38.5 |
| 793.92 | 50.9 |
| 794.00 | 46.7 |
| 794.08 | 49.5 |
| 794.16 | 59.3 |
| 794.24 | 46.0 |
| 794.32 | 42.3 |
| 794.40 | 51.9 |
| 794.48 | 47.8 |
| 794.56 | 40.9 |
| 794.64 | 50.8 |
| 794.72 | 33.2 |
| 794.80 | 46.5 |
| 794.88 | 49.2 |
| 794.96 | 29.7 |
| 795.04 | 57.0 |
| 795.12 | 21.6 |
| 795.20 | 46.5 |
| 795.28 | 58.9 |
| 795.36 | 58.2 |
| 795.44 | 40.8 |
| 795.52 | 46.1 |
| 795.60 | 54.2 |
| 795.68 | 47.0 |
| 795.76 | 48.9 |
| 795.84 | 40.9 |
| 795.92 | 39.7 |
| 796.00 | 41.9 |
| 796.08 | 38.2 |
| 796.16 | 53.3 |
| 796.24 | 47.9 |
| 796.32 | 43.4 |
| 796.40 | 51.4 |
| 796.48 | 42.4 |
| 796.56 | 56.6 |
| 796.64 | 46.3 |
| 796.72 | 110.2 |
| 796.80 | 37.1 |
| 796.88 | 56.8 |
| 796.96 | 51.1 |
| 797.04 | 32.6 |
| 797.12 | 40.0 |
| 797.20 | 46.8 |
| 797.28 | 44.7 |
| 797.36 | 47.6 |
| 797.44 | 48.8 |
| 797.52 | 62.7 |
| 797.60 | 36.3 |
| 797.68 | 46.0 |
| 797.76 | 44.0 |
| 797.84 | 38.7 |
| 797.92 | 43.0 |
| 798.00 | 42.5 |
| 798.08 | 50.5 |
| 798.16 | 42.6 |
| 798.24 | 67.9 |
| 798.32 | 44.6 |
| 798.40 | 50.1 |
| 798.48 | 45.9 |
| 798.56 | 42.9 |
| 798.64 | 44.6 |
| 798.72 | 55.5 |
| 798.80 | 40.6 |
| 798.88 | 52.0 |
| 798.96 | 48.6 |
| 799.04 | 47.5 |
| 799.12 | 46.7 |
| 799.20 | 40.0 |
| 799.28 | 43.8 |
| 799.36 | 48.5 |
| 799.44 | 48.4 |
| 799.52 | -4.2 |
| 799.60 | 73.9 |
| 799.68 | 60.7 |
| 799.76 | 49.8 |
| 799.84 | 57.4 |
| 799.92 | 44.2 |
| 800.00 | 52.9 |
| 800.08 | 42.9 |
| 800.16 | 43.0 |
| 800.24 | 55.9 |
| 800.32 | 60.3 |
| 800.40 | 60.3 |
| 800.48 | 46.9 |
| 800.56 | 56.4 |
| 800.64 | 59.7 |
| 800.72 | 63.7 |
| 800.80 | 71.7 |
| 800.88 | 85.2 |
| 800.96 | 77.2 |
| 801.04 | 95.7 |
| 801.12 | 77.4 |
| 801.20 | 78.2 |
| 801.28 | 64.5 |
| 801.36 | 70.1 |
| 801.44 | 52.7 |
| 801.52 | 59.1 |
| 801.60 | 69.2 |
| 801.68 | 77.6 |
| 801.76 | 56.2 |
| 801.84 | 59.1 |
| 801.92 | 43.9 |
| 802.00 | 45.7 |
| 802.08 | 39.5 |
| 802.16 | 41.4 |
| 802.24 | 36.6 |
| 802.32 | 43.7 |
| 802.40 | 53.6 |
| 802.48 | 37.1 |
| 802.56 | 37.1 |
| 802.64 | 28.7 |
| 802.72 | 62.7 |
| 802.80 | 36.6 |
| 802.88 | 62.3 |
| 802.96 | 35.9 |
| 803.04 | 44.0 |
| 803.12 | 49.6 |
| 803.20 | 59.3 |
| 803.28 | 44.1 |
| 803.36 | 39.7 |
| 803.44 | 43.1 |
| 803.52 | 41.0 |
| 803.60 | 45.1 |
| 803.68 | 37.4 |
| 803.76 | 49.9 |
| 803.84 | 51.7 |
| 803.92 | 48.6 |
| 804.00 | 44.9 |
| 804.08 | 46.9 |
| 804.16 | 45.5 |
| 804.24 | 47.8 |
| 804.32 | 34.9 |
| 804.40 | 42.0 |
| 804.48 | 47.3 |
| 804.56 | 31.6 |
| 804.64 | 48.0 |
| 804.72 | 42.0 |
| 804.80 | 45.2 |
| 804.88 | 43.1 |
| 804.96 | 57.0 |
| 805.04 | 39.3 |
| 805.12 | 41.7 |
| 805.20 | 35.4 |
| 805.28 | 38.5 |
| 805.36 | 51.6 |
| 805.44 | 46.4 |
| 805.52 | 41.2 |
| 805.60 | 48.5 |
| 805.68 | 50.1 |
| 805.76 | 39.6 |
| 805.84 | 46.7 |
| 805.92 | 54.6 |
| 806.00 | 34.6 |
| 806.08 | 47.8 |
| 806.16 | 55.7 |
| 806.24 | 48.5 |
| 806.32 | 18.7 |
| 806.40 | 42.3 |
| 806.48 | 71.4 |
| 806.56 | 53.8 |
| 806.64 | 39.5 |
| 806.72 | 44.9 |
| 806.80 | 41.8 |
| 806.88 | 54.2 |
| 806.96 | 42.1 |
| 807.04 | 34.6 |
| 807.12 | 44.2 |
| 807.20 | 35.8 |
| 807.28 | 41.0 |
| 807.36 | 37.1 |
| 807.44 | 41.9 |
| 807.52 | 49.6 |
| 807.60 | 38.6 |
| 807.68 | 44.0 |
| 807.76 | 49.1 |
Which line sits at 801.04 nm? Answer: [O III] 5007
